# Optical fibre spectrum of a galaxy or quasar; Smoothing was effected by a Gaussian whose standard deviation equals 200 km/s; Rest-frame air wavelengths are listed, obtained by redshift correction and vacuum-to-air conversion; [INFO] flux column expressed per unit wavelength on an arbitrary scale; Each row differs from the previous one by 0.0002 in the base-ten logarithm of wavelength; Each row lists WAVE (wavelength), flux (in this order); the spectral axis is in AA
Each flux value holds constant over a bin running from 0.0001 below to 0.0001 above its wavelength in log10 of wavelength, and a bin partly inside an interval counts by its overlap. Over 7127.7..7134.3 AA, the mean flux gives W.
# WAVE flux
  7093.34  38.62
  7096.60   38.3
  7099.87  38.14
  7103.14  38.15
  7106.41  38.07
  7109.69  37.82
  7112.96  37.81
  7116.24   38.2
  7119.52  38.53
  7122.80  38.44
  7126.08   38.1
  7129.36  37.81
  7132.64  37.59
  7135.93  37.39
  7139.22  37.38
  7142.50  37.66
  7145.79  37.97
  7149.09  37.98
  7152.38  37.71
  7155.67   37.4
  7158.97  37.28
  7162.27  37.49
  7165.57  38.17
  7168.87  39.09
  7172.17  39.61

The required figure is 37.7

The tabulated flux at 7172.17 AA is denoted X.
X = 39.61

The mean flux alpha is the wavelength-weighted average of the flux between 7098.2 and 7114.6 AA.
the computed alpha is 38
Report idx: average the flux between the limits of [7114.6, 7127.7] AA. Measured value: 38.3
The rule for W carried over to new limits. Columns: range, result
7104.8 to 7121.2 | 38.1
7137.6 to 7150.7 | 37.7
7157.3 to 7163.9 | 37.3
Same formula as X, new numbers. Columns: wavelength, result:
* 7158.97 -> 37.28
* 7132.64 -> 37.59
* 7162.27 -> 37.49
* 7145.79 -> 37.97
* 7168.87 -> 39.09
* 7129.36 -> 37.81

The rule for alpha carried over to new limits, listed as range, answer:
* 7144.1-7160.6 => 37.7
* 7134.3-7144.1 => 37.5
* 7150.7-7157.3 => 37.6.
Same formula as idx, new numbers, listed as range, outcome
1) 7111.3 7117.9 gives 38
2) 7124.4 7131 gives 38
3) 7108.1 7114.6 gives 37.8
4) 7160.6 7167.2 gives 37.8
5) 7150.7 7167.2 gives 37.6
